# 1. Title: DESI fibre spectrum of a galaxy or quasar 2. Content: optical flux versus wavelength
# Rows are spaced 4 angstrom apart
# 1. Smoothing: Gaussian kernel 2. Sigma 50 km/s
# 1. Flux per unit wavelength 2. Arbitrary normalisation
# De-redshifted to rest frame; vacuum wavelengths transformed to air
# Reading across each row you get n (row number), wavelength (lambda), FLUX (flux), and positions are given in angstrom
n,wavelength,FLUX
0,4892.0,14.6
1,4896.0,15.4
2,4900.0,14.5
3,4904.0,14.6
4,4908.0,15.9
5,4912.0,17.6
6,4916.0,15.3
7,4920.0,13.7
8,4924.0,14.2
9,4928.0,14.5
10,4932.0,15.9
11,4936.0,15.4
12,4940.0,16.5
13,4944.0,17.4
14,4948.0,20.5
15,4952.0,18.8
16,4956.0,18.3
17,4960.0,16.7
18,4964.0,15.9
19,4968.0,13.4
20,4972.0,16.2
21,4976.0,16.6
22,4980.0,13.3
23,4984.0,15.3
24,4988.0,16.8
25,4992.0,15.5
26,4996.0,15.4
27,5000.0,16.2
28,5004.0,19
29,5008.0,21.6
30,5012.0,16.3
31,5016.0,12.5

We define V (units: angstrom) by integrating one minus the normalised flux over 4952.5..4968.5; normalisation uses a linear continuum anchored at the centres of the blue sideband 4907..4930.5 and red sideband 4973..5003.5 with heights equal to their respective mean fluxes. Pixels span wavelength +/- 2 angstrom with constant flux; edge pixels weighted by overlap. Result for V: -1.1 angstrom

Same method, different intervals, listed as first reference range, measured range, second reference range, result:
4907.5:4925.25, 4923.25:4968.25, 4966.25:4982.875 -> -4.51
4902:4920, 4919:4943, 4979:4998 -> 0.55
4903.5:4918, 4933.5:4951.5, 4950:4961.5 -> -0.11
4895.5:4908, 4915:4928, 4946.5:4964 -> 1.45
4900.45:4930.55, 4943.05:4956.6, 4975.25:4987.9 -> -3.37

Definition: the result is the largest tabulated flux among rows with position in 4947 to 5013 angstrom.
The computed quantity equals 21.6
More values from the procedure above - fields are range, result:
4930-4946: 17.4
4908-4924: 17.6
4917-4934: 15.9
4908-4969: 20.5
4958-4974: 16.7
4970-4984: 16.6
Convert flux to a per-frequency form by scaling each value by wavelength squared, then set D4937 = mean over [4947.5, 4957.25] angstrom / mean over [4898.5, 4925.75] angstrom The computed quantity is 1.28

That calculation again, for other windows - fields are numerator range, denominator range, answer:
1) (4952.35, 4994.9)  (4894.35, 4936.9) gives 1.07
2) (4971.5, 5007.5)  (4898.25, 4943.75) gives 1.09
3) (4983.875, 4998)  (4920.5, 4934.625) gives 1.10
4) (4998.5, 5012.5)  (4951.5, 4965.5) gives 1.09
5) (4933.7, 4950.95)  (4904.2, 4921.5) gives 1.14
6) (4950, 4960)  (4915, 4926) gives 1.29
